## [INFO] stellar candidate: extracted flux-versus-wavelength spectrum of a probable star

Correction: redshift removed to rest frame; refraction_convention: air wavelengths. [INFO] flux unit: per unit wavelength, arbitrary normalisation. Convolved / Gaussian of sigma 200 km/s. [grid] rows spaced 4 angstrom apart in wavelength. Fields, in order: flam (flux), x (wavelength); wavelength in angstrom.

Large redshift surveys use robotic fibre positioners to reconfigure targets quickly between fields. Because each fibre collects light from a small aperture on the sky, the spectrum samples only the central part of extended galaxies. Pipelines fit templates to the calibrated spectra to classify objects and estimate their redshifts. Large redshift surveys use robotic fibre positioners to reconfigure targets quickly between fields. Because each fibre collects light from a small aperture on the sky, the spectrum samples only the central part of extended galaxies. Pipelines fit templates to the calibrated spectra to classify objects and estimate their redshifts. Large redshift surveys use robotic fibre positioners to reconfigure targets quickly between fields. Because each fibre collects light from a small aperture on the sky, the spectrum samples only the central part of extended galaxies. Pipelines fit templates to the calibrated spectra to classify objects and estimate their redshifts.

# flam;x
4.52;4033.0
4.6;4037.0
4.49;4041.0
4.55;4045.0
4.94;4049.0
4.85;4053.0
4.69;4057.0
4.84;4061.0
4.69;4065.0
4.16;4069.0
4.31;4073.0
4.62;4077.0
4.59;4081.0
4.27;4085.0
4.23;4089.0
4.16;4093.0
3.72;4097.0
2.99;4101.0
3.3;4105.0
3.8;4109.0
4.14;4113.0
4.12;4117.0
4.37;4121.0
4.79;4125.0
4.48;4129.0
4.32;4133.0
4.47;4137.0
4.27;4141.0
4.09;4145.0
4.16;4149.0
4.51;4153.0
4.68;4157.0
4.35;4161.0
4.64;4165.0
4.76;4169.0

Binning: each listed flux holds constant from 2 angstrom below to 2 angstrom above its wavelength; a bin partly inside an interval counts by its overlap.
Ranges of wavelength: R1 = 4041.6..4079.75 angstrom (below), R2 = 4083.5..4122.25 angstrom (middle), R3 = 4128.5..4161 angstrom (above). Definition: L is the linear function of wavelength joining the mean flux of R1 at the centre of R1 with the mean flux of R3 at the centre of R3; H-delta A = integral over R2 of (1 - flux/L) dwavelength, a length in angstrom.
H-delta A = 5.1 angstrom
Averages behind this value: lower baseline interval 4.62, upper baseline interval 4.37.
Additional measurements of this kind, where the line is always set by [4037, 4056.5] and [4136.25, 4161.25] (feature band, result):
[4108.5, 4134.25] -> 0.8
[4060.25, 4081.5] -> 0.5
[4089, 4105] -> 3.1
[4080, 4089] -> 0.4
